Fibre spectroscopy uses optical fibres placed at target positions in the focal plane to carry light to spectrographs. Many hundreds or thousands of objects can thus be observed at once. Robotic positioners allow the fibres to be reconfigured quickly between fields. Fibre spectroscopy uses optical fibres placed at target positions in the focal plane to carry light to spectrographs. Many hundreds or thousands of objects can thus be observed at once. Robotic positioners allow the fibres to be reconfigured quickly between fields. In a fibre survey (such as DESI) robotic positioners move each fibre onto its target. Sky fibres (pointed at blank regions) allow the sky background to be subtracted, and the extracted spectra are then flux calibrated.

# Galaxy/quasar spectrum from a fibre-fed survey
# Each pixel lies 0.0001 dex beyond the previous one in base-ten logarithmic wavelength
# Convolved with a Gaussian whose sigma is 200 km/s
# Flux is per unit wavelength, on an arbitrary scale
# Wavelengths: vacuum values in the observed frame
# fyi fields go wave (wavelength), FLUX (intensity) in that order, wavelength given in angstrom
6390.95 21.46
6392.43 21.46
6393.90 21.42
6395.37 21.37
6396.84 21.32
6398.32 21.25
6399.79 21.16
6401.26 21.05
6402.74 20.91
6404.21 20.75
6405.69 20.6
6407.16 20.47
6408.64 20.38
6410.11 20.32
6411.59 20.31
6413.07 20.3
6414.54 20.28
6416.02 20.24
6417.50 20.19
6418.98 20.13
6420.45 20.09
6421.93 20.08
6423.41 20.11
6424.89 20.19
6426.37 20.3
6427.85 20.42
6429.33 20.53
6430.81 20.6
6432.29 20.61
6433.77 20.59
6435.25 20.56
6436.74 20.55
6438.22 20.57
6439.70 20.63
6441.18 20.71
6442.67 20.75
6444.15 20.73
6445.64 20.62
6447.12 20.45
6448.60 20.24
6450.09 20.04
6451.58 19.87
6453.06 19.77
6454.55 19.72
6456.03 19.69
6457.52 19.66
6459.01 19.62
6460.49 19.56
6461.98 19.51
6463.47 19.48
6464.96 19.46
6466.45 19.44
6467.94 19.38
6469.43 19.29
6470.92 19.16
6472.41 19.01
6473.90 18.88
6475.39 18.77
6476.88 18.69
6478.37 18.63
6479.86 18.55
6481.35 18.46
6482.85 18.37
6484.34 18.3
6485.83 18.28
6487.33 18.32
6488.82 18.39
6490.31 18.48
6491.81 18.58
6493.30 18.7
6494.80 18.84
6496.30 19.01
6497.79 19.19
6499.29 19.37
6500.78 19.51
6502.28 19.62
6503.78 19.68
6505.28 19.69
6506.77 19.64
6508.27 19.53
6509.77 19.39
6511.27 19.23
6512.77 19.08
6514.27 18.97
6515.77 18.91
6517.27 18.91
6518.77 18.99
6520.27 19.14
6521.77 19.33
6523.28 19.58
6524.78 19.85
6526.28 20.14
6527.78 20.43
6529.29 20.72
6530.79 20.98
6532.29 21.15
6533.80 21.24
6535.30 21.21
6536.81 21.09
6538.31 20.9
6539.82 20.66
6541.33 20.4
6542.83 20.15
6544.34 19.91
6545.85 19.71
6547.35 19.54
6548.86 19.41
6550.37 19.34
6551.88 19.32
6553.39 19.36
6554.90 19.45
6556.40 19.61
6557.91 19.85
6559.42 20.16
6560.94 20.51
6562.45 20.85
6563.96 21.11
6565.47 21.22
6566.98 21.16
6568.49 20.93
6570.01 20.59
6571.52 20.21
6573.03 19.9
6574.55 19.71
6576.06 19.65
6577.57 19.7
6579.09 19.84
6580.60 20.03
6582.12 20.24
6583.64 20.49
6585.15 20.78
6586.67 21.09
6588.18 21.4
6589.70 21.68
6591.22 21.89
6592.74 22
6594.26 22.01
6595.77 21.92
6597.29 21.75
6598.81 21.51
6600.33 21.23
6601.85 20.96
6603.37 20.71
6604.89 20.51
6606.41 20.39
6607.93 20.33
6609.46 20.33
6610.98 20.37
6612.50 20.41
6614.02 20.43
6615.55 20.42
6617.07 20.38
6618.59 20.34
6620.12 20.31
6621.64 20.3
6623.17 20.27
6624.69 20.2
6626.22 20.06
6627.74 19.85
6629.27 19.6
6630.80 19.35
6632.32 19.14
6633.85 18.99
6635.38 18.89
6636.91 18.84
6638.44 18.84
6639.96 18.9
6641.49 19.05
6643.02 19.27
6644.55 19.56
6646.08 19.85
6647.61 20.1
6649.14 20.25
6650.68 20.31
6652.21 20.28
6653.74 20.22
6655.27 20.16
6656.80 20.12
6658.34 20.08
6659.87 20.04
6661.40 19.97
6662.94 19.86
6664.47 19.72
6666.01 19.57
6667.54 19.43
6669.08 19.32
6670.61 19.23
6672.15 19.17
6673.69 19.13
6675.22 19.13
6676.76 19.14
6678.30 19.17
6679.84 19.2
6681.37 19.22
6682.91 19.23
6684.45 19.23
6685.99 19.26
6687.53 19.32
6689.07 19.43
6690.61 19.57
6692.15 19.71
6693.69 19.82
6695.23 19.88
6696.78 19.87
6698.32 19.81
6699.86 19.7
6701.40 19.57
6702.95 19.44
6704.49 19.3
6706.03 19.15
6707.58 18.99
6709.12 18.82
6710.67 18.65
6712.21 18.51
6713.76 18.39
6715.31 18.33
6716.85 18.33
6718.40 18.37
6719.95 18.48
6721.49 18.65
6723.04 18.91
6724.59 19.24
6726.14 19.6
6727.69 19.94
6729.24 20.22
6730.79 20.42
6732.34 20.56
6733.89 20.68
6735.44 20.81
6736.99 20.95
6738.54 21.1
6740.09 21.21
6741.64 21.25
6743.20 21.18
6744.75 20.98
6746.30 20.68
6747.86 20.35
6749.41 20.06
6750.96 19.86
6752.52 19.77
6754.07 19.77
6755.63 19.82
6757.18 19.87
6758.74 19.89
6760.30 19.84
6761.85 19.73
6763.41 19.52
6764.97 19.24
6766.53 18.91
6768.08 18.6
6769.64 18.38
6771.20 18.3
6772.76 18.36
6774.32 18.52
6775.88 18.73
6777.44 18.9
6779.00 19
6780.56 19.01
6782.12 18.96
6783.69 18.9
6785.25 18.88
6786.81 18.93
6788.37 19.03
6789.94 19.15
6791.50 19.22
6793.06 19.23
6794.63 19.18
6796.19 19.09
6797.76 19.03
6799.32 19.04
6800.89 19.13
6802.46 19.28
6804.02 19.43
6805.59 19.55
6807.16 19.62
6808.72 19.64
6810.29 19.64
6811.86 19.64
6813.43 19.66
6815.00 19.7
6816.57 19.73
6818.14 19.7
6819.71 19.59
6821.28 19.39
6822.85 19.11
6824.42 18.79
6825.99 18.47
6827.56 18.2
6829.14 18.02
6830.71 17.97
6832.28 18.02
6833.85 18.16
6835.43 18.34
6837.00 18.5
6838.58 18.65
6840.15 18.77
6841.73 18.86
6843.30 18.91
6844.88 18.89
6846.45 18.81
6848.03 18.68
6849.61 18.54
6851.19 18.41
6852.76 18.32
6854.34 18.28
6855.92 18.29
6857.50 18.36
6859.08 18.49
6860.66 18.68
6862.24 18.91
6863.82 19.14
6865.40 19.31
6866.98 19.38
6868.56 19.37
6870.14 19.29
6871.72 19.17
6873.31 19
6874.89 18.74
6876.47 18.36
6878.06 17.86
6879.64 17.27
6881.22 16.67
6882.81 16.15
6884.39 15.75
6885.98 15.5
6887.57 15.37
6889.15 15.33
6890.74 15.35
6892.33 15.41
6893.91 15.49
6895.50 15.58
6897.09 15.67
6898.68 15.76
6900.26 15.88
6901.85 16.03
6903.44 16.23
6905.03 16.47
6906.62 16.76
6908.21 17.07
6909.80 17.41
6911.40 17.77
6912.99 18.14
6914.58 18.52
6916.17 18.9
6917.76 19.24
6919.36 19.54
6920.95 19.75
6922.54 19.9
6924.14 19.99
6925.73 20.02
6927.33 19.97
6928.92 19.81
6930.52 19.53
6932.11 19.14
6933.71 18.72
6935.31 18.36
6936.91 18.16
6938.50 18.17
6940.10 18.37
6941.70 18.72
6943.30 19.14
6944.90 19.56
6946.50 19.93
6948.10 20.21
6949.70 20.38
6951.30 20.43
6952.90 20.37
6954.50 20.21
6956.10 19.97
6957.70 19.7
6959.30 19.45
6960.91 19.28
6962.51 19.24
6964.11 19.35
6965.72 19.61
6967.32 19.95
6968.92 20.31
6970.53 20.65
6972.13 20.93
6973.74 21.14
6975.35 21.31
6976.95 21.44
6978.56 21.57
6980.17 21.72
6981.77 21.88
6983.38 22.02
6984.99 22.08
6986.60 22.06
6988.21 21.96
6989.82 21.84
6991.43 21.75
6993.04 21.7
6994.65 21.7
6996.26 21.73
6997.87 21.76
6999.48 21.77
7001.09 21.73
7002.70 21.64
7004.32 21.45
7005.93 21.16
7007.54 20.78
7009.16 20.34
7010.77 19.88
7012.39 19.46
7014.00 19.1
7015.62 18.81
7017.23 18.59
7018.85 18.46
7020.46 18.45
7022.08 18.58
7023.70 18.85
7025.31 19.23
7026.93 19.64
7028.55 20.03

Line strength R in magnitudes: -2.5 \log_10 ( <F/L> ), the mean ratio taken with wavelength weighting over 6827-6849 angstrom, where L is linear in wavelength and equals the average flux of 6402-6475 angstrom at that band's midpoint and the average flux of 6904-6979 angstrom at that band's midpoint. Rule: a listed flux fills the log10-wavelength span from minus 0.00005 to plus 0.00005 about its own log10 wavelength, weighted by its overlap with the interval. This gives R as 0.06 mag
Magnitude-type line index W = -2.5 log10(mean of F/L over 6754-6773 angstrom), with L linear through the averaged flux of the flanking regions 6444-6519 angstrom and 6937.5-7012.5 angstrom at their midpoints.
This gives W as 0.04 mag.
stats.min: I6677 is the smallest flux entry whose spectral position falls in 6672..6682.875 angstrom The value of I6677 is 19.13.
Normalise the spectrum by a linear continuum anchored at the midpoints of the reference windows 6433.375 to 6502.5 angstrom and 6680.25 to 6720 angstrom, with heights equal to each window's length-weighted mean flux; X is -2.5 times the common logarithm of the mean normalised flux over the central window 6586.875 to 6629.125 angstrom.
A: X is -0.08 mag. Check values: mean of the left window 19.4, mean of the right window 19.2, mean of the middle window 20.8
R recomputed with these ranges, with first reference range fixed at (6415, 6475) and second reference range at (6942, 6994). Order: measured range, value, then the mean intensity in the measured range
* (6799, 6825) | 0.05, 19.5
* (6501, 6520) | 0.04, 19.3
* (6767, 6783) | 0.10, 18.7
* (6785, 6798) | 0.07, 19.1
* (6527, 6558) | 0.00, 20.2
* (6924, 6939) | 0.08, 19.2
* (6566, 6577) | -0.01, 20.3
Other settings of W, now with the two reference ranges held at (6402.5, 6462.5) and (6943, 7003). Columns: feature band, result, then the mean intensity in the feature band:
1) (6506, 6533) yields 0.04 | 19.7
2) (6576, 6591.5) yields -0.01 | 20.6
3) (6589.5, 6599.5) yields -0.07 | 21.8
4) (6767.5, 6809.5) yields 0.09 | 19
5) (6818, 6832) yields 0.11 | 18.7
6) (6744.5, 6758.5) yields 0.03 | 20.1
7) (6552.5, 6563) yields 0.03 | 19.9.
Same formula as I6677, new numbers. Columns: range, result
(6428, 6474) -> 18.88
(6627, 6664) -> 18.84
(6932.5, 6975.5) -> 18.16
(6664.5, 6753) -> 18.33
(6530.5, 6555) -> 19.32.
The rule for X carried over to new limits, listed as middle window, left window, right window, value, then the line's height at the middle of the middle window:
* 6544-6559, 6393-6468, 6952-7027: 0.045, 20.4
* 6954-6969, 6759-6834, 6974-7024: 0.045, 20.5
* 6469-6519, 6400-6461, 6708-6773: 0.069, 20.2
